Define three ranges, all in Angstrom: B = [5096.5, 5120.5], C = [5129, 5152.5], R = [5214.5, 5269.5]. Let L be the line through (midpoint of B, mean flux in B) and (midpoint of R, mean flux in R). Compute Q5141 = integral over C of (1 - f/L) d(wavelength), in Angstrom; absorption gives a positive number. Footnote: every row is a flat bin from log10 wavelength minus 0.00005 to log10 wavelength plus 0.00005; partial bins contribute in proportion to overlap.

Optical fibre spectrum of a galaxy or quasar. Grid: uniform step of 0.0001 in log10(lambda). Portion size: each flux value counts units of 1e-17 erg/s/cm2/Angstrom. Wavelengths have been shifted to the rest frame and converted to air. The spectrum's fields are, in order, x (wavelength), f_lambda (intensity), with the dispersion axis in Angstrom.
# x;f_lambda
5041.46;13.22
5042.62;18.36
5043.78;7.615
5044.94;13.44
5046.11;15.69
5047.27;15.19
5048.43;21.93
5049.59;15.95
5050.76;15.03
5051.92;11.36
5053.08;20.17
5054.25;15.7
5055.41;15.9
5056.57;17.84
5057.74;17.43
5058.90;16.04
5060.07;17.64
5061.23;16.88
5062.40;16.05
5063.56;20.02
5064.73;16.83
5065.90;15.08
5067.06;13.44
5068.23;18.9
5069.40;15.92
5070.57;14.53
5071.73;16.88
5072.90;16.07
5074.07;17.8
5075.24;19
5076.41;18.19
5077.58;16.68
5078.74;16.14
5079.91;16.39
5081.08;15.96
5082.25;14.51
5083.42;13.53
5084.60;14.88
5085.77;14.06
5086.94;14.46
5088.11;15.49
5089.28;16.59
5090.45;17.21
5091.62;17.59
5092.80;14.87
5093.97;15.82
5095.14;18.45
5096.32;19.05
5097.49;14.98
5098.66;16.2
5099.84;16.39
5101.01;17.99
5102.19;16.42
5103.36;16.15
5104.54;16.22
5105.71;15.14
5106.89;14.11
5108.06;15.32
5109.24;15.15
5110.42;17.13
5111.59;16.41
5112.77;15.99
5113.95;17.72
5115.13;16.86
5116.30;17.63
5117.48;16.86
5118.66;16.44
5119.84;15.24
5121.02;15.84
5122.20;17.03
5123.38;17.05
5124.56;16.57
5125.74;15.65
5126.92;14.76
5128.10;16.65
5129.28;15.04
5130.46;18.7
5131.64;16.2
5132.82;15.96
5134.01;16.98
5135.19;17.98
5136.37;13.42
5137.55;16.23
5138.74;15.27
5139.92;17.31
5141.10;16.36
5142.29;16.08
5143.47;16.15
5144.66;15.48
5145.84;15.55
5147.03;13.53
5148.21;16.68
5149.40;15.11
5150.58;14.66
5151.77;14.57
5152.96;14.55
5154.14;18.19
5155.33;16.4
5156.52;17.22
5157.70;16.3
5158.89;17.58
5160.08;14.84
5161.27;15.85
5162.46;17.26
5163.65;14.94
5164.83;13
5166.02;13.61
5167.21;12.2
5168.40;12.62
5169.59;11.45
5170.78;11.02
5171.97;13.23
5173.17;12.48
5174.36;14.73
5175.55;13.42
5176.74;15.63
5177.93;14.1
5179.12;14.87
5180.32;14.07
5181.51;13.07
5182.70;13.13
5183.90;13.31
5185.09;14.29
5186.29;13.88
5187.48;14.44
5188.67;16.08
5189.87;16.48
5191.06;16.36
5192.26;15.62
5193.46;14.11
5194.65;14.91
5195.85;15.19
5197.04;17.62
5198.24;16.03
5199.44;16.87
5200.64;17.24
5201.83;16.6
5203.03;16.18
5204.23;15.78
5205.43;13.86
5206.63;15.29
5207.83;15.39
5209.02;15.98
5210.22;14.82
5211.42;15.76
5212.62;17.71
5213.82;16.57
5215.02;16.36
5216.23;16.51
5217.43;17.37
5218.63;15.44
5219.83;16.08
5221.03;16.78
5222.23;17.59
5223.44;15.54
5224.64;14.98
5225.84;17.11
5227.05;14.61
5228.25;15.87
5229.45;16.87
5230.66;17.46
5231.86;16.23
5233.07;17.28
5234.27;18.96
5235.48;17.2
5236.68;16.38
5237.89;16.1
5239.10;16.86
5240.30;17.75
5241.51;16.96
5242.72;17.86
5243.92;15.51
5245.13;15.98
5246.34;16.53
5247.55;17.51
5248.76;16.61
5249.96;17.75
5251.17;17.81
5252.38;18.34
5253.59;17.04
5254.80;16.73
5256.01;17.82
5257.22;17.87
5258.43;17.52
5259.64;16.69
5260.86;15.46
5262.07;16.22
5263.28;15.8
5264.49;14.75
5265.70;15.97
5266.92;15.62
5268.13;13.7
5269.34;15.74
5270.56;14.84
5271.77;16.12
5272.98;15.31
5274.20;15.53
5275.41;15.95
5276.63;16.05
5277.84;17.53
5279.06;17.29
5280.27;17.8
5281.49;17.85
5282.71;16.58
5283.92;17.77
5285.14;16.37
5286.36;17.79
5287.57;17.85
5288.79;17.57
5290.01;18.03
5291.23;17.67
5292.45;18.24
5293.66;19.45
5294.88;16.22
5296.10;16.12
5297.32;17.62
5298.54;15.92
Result 0.7 Angstrom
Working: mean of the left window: 16.3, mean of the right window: 16.6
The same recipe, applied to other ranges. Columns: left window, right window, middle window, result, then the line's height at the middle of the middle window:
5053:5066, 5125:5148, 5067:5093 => 1.0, 16.8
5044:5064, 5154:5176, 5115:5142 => -2.2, 15.1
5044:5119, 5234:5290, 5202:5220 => 0.7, 16.6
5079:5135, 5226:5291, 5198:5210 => 0.5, 16.5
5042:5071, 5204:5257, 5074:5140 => 0.0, 16.3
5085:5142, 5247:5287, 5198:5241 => 0.3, 16.5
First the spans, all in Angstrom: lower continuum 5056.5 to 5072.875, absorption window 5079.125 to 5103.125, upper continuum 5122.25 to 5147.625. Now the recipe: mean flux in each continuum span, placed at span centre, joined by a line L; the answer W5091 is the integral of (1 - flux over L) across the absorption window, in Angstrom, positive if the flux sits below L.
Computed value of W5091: 0.5 Angstrom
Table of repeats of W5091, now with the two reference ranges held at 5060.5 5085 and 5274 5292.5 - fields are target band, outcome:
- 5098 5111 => 0.4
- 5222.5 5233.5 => 0.5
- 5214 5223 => 0.2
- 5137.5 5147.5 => 0.5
